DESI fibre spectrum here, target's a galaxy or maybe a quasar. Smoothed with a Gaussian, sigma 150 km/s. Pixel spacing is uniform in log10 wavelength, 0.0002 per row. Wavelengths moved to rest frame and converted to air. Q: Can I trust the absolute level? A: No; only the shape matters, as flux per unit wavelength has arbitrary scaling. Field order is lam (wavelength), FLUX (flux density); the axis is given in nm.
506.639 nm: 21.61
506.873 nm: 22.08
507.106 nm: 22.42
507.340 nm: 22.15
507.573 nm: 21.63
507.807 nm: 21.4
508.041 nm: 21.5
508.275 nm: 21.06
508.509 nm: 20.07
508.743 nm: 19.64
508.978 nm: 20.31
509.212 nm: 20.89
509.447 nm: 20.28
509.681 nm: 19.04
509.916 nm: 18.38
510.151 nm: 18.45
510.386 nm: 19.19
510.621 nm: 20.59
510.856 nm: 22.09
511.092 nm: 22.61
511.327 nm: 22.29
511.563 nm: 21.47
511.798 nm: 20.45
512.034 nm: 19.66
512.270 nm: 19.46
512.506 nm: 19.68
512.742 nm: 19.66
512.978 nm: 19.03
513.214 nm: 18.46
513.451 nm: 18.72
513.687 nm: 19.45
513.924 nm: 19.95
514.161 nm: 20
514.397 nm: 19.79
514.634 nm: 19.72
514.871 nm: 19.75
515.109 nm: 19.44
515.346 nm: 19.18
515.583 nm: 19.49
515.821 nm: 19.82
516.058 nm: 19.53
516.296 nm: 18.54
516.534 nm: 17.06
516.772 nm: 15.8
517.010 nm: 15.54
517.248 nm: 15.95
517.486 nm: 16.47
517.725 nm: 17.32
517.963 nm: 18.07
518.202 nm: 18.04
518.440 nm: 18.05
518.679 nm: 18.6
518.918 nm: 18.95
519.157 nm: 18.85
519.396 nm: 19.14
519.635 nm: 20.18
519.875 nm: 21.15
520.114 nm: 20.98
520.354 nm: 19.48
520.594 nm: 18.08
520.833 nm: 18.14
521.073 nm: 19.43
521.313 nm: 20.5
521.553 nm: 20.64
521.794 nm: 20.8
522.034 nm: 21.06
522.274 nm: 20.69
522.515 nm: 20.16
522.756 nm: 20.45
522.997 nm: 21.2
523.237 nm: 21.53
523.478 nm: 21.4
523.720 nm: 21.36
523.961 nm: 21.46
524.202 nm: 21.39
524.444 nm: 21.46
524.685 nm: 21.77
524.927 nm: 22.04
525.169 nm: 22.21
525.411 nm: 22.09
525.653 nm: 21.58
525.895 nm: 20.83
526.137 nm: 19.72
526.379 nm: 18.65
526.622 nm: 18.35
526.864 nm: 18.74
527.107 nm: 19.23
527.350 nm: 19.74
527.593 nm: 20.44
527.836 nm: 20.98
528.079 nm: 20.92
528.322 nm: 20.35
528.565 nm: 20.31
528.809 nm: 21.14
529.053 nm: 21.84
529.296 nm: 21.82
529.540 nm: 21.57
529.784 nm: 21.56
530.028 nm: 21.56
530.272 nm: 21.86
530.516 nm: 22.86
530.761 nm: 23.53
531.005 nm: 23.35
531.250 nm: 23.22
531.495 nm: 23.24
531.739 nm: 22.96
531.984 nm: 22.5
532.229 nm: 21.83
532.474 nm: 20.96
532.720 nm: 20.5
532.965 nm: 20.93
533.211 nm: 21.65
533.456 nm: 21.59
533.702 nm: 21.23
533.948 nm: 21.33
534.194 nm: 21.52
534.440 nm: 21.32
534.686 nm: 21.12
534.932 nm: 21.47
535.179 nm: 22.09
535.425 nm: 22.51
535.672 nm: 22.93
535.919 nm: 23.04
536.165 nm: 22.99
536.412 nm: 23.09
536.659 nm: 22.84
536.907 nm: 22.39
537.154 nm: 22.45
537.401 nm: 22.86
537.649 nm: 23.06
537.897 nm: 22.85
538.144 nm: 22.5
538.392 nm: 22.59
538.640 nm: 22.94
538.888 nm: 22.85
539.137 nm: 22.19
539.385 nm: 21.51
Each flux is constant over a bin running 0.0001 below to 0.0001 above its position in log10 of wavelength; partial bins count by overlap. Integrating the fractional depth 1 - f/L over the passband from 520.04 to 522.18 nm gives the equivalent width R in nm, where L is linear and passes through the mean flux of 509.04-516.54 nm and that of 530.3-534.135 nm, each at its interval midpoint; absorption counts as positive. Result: 0.09 nm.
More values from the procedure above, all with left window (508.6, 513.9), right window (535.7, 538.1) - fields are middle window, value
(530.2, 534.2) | 0.04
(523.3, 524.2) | 0.00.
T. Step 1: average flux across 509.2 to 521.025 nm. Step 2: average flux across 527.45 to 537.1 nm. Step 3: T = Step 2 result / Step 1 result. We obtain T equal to 1.14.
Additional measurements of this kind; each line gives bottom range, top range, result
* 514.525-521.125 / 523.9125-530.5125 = 1.12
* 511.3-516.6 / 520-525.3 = 1.06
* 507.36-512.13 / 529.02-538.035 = 1.08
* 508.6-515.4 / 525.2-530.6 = 1.04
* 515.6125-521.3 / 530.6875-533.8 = 1.20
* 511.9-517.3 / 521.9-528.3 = 1.10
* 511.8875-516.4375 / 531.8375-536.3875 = 1.12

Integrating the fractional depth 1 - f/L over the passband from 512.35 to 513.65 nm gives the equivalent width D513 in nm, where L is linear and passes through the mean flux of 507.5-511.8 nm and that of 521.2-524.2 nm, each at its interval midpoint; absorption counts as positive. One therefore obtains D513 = 0.10 nm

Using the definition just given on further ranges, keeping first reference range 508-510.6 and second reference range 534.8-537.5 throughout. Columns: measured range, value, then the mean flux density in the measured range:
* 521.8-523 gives 0.030 nm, 20.7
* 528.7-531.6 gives -0.040 nm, 22.3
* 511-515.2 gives 0.060 nm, 20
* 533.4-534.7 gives 0.060 nm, 21.4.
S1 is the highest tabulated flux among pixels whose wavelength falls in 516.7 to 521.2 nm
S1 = 21.15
